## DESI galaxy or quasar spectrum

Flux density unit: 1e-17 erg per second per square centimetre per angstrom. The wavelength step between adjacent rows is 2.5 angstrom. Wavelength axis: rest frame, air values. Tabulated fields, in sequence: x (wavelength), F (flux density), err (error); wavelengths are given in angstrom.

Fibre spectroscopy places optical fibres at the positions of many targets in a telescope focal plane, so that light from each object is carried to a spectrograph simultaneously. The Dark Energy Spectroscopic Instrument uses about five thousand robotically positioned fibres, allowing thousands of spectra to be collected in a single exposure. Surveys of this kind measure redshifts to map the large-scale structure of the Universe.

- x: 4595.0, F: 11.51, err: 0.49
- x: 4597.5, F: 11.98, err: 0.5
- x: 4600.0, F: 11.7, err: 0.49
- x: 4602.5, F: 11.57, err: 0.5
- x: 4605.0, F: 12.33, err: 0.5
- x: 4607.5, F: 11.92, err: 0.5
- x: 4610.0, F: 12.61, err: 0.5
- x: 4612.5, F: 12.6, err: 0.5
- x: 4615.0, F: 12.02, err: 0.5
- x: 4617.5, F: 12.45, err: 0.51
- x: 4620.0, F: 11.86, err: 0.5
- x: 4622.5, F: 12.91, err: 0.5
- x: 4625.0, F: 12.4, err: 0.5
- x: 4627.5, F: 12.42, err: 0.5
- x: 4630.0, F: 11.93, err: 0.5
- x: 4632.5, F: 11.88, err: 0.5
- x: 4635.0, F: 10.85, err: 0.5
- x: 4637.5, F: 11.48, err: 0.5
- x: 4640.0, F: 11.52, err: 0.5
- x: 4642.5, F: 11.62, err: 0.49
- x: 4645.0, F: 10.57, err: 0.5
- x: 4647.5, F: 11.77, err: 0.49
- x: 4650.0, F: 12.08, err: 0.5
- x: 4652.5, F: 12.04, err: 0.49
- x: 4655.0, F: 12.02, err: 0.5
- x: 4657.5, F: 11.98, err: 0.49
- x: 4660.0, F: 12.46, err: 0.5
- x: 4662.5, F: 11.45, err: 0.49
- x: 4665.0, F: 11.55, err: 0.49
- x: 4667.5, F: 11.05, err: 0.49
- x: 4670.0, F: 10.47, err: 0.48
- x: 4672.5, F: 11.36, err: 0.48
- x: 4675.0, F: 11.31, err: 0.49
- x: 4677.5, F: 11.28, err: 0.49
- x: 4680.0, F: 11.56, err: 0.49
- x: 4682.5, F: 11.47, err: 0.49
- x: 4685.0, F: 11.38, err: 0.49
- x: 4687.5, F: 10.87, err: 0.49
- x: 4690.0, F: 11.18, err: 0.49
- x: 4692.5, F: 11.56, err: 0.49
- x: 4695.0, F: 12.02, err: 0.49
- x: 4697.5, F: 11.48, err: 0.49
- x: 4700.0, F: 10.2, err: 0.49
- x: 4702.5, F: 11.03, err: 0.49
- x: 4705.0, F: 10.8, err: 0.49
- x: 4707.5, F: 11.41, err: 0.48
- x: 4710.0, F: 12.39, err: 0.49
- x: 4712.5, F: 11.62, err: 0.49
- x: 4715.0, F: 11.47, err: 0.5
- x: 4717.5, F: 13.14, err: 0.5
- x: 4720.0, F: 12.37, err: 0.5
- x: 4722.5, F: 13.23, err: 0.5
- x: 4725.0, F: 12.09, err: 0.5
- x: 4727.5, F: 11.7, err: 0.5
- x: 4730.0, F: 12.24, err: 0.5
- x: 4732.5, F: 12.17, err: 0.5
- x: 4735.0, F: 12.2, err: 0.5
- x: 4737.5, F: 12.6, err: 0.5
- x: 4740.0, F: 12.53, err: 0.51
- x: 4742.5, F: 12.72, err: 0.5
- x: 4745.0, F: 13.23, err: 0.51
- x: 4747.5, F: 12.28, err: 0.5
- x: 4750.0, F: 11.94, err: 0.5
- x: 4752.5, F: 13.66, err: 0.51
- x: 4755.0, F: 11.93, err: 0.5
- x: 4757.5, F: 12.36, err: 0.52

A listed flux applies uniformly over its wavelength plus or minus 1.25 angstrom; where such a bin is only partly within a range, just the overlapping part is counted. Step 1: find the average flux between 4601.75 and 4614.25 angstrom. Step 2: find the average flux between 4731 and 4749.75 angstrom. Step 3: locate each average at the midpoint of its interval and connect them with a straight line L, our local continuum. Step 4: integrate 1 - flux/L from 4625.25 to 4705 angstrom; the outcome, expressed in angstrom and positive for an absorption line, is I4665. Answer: 5.57 angstrom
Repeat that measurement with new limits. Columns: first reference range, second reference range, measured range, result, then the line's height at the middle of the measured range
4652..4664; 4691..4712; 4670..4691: 0.7 angstrom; 11.7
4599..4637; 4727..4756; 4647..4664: 0.3 angstrom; 12.2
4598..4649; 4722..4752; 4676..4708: 2.6 angstrom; 12.2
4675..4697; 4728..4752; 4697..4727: 0.4 angstrom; 11.9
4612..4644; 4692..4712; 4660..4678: 0.5 angstrom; 11.6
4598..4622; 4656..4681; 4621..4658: -0.1 angstrom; 11.8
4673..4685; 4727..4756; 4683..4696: 0.2 angstrom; 11.6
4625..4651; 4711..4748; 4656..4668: 0.1 angstrom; 11.8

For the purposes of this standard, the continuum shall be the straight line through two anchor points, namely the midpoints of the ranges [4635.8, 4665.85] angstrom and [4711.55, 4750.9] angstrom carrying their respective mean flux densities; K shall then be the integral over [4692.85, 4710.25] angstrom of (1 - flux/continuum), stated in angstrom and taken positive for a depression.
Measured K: 1.2 angstrom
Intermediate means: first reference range 11.7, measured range 11.3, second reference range 12.4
